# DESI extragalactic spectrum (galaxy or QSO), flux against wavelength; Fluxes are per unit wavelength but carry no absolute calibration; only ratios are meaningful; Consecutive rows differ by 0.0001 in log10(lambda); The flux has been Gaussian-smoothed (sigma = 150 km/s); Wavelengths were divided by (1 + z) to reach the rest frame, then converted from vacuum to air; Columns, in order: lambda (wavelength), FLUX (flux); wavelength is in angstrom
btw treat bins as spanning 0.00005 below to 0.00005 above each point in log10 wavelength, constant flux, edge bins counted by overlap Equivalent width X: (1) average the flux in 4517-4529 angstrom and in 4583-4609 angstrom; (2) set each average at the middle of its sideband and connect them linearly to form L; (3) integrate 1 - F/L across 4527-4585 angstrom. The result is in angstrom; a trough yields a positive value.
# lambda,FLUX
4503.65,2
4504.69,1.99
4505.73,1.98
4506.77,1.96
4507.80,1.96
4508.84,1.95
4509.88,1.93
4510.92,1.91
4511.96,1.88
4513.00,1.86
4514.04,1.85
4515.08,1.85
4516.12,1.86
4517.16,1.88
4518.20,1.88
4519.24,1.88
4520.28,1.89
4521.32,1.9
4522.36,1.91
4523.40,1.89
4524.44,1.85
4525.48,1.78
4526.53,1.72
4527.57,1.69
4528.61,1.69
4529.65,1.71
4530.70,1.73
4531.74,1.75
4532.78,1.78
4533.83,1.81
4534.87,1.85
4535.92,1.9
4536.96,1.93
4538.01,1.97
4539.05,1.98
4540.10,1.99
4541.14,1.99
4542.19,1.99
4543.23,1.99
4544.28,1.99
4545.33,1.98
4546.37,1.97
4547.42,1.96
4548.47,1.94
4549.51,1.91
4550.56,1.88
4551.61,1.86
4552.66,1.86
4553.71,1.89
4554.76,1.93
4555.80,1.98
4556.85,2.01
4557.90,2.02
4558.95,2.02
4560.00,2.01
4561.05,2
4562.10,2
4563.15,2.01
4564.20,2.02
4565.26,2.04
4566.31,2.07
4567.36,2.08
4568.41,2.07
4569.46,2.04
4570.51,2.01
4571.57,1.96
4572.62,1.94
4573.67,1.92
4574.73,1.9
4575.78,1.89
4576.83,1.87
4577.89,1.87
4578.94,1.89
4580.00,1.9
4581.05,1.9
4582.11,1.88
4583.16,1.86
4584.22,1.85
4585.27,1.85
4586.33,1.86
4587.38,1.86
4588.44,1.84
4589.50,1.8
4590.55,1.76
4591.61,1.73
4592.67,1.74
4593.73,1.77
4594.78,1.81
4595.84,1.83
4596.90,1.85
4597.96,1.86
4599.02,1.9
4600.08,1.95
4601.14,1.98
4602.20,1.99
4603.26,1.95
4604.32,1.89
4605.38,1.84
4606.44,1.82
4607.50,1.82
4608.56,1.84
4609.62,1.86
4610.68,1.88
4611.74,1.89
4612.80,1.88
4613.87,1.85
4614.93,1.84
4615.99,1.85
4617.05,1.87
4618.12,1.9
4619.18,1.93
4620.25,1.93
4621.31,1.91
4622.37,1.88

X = -2.7 angstrom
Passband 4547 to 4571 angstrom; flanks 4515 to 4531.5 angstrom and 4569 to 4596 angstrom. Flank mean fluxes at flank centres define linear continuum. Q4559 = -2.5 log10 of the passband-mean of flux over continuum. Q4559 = -0.077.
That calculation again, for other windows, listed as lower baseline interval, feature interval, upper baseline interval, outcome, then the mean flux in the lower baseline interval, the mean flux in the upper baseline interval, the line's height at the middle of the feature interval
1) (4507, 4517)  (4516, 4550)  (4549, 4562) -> 0.03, 1.9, 1.95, 1.92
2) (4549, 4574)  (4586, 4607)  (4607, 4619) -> 0.03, 1.98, 1.86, 1.9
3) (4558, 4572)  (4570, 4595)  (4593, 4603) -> 0.05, 2.02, 1.88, 1.95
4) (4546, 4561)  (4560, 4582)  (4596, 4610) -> -0.02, 1.95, 1.89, 1.93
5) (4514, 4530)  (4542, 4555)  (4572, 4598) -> -0.06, 1.83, 1.85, 1.84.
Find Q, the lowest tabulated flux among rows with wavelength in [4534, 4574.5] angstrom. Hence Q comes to 1.85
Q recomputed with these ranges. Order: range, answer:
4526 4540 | 1.69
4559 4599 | 1.73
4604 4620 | 1.82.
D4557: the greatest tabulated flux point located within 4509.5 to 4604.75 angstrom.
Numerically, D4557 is 2.08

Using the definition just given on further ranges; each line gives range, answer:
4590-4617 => 1.99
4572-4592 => 1.94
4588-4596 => 1.84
